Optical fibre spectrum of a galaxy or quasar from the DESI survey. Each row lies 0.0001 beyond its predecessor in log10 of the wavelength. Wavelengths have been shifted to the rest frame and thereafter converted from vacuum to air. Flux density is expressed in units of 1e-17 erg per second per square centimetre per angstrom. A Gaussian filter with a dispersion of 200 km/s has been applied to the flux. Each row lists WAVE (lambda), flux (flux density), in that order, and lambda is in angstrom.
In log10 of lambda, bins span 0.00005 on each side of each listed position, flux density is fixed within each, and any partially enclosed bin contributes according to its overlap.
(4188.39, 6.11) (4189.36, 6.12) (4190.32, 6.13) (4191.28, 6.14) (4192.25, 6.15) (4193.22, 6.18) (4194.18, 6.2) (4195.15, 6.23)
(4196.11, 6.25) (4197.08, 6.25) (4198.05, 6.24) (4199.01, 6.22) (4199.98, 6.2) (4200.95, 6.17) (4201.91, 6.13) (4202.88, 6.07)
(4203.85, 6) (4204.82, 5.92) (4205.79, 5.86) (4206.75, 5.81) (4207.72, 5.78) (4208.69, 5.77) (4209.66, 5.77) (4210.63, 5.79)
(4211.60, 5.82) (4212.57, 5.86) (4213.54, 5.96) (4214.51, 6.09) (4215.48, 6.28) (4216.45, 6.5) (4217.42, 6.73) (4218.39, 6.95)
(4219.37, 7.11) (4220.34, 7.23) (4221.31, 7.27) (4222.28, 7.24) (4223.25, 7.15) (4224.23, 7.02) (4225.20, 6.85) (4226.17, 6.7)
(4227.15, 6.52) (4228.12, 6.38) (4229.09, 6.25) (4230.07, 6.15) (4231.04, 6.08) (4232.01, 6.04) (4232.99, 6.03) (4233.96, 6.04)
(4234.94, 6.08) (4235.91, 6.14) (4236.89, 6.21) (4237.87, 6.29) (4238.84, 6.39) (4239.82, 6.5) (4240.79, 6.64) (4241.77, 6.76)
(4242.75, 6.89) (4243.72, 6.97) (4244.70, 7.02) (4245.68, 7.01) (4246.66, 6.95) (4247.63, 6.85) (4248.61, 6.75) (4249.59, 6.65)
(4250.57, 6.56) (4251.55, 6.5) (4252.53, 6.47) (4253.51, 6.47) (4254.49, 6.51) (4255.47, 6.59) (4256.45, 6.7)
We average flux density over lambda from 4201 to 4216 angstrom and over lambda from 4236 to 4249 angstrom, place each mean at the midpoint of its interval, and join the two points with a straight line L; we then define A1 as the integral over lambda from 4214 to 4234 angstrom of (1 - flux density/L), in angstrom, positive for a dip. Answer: -1.1 angstrom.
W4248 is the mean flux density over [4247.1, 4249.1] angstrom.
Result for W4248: 6.82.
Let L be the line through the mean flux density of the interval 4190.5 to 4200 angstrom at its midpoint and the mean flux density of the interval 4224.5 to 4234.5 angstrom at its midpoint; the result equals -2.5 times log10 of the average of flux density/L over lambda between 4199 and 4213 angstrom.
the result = 0.05 mag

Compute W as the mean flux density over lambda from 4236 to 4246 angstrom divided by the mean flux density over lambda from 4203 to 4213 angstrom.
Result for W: 1.14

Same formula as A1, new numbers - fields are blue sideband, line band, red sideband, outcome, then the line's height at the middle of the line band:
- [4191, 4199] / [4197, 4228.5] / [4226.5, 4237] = -0.8 angstrom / 6.19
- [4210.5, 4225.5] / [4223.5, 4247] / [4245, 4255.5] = 0.5 angstrom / 6.65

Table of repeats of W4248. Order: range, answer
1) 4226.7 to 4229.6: 6.38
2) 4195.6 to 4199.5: 6.24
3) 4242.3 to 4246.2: 6.97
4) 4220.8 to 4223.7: 7.24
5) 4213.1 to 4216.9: 6.21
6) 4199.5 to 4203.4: 6.14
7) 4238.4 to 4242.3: 6.57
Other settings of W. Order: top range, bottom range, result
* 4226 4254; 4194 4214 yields 1.08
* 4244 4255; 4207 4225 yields 1.04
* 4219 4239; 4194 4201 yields 1.05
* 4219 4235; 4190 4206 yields 1.08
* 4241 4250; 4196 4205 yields 1.12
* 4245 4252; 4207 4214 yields 1.16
